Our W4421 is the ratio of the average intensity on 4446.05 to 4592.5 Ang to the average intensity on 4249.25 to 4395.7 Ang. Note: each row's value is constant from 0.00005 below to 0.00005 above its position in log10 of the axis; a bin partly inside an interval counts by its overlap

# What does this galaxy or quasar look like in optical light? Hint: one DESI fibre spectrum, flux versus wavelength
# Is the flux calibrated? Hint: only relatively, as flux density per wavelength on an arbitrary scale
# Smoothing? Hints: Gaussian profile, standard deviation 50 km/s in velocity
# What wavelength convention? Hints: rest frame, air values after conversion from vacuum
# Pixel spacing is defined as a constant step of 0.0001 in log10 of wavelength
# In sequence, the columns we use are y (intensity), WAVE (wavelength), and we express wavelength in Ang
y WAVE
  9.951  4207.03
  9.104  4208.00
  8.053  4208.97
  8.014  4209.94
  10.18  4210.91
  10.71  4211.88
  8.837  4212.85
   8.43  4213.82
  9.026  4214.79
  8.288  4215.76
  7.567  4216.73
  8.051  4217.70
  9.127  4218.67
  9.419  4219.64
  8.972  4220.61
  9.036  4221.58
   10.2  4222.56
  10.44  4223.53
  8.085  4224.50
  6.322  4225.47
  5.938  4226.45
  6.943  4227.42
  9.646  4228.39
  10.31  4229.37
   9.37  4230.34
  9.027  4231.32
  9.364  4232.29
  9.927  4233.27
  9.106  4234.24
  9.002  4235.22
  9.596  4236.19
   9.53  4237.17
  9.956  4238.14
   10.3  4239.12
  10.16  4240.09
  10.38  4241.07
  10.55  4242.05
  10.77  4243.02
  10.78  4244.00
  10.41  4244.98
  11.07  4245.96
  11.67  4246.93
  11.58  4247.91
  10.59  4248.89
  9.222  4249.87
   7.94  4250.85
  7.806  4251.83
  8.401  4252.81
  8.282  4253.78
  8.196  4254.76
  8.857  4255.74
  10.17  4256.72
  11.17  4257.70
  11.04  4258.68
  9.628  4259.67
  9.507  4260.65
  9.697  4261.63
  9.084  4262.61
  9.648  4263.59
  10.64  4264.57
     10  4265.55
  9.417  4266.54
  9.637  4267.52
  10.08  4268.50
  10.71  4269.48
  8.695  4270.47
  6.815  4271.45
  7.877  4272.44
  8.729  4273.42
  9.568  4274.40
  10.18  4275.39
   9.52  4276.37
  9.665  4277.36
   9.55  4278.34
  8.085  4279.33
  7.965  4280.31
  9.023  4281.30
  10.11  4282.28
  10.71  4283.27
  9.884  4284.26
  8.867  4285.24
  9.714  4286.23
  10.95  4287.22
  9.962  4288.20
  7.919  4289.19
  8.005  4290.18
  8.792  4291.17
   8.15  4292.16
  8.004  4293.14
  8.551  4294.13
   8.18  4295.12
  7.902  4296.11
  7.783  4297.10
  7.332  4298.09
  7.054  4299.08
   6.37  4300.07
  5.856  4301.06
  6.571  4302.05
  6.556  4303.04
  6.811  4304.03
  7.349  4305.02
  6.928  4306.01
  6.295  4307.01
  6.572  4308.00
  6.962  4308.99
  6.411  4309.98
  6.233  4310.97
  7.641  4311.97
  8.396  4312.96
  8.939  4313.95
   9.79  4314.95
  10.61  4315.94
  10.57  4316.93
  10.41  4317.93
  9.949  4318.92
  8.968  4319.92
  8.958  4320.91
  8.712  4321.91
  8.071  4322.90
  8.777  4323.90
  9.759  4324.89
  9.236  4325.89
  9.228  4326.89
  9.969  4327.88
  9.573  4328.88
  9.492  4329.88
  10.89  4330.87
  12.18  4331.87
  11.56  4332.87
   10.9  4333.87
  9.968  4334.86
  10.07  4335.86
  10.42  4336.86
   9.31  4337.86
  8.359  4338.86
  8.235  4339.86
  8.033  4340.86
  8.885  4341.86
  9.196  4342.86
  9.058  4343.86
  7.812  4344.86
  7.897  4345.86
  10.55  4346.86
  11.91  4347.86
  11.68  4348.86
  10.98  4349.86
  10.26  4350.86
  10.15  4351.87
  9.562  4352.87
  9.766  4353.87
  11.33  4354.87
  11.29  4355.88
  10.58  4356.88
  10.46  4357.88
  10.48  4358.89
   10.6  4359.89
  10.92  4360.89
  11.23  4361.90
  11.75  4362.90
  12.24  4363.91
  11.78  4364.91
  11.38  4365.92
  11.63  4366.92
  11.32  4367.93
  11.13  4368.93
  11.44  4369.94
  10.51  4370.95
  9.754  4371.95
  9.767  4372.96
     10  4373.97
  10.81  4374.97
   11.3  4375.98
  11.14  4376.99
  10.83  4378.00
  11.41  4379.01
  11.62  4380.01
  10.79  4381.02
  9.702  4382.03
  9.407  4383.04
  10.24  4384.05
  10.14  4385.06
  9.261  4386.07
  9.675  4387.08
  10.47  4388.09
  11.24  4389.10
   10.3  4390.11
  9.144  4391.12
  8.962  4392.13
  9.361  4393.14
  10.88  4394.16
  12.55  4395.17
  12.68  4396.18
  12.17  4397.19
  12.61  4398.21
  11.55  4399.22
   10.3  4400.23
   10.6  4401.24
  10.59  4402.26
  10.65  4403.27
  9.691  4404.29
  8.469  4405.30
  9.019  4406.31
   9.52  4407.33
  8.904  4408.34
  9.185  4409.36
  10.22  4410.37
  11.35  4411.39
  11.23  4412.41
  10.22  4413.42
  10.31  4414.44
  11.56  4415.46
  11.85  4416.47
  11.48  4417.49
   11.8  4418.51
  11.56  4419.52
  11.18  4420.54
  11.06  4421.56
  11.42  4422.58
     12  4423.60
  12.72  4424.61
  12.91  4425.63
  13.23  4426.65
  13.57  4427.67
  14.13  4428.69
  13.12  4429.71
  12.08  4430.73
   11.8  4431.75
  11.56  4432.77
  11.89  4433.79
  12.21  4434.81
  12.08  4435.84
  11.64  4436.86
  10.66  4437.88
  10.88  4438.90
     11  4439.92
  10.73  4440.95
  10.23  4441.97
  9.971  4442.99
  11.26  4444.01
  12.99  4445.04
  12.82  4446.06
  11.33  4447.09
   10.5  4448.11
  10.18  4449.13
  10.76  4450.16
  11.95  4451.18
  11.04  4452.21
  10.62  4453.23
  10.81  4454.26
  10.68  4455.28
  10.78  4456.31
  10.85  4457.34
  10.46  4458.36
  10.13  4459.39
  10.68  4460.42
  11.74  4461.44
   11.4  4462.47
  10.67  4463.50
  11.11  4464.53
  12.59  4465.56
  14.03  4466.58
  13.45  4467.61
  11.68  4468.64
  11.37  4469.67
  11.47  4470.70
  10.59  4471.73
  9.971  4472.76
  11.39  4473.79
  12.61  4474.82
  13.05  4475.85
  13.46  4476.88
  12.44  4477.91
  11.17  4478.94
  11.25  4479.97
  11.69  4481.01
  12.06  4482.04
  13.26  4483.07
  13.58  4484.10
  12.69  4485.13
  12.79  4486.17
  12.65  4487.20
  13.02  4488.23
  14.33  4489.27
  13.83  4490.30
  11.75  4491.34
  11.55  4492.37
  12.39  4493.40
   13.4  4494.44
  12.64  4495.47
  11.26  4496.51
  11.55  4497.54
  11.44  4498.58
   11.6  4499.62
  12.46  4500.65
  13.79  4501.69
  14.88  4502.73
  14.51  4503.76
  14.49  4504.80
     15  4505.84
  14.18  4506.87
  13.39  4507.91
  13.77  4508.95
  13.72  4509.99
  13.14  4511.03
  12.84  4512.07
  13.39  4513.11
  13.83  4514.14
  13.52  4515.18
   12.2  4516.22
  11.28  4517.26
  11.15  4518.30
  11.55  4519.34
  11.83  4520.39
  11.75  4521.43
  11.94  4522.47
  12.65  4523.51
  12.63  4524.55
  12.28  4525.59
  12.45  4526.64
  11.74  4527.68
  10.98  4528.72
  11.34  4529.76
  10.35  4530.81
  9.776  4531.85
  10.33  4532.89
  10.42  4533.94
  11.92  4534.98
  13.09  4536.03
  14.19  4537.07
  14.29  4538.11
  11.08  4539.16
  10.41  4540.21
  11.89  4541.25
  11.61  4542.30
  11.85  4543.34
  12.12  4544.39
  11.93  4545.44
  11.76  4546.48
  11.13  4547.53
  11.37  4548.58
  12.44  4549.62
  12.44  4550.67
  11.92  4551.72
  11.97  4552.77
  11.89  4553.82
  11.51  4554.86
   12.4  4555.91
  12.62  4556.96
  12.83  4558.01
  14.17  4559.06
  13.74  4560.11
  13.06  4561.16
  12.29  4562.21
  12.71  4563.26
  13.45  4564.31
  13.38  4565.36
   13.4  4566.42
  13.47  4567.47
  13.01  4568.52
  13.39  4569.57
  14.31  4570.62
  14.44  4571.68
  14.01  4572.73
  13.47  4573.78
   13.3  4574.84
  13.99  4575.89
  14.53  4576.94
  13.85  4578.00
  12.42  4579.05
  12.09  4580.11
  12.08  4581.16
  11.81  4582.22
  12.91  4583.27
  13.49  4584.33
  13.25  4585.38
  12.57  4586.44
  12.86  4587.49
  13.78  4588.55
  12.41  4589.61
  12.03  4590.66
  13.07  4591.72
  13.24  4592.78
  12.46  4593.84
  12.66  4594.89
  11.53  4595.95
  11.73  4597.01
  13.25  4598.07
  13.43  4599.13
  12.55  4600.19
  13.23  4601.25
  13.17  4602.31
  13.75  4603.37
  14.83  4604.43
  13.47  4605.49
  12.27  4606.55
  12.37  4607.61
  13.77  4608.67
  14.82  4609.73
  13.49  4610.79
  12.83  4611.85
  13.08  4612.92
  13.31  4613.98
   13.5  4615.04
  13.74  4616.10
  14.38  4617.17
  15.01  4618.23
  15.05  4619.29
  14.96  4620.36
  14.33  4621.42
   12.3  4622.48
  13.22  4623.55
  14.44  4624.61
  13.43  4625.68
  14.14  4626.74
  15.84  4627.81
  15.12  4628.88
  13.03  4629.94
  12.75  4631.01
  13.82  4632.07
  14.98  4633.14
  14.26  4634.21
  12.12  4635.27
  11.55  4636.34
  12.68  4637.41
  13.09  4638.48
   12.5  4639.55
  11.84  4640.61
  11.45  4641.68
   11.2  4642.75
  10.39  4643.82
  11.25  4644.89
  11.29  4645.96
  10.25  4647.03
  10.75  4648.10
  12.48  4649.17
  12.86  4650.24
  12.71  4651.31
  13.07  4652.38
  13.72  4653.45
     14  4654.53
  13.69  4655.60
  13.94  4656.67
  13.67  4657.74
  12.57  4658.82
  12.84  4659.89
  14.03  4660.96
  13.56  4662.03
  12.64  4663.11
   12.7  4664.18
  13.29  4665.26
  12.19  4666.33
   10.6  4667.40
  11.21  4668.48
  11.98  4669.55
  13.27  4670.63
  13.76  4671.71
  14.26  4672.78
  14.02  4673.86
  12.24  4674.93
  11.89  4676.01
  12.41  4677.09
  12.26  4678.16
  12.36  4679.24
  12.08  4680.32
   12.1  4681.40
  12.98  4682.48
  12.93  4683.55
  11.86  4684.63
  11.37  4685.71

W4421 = 1.30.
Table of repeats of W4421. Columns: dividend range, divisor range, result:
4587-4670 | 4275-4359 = 1.44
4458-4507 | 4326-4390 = 1.19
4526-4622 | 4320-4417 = 1.24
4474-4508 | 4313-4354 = 1.32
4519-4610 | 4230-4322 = 1.40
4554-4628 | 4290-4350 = 1.52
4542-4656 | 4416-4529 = 1.07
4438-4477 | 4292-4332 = 1.36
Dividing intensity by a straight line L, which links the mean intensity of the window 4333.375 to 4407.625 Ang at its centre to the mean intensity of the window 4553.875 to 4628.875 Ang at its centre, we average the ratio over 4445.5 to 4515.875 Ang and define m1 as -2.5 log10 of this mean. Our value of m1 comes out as -0.04 mag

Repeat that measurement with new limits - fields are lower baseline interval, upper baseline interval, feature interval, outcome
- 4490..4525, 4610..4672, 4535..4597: 0.01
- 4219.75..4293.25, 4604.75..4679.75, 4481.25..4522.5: -0.10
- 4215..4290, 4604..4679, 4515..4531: 0.01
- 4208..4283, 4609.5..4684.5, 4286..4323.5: 0.22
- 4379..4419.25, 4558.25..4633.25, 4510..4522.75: -0.02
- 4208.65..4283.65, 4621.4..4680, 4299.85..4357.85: 0.11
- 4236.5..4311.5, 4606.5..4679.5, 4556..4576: -0.10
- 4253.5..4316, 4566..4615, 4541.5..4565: 0.02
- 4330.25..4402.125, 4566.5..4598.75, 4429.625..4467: 0.02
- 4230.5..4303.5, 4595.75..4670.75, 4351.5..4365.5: -0.07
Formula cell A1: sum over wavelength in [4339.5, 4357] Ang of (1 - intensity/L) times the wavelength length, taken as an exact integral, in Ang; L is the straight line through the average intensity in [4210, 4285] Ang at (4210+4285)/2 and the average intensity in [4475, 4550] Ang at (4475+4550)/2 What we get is 1.16 Ang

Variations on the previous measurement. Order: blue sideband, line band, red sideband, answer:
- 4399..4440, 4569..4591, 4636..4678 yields -2.0 Ang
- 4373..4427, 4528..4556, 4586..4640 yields 1.8 Ang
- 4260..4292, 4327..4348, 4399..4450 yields 0.9 Ang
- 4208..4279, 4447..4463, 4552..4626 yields 1.2 Ang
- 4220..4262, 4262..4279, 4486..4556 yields 0.7 Ang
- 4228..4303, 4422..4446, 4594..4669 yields -2.0 Ang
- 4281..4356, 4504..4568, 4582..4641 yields -1.1 Ang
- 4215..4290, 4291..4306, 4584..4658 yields 3.8 Ang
